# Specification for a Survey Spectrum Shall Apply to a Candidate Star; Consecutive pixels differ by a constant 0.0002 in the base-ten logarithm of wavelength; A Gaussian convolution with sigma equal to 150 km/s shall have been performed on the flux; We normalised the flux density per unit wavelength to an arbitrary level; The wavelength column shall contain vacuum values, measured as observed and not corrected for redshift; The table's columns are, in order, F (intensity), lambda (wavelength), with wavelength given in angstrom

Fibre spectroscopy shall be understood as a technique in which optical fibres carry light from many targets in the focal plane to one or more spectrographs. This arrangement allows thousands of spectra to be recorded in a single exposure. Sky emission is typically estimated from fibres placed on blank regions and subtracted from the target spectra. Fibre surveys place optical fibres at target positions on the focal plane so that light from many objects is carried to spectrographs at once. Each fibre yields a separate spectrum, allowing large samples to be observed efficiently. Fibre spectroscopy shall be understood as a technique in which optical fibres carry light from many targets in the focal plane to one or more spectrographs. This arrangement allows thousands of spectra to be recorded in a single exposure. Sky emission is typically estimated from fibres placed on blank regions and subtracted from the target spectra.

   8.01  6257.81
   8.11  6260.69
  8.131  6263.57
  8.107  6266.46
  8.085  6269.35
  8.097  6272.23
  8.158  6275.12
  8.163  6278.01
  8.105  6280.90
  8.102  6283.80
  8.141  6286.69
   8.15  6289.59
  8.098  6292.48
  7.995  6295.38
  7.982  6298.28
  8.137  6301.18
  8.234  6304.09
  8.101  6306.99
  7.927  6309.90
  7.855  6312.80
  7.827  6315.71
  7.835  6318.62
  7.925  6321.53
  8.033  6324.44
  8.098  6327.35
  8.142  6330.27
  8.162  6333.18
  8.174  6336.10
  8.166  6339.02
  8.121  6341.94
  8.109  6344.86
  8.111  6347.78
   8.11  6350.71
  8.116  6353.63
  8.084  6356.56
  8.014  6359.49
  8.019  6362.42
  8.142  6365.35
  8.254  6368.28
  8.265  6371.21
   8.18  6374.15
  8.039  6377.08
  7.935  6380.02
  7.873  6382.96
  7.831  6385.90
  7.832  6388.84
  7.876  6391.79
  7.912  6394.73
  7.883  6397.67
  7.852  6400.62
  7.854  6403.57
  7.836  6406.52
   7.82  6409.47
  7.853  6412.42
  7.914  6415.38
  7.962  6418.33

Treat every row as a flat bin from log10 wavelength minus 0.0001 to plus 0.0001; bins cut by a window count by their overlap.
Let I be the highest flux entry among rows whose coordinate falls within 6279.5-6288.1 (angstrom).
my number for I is 8.141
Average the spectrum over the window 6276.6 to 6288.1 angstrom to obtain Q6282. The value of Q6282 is 8.13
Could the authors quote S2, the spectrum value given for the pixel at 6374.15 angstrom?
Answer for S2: 8.18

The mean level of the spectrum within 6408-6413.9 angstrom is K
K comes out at 7.84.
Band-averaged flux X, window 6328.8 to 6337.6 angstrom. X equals 8.16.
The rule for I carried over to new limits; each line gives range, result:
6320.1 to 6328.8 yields 8.098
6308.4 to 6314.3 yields 7.927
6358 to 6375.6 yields 8.265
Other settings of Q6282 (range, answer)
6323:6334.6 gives 8.11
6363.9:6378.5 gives 8.18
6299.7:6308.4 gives 8.15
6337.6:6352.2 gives 8.12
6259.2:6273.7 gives 8.11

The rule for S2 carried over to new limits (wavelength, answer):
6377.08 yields 8.039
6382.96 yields 7.873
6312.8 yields 7.855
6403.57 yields 7.854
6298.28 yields 7.982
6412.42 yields 7.853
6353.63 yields 8.116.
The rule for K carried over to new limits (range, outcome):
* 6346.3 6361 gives 8.08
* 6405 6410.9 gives 7.83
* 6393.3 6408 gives 7.87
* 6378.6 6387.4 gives 7.88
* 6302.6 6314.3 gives 8.03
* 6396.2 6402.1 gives 7.86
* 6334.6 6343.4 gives 8.15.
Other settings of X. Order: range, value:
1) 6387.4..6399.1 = 7.88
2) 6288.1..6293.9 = 8.13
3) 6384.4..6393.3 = 7.85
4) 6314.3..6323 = 7.86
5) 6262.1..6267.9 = 8.12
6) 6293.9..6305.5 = 8.08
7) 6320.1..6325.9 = 7.99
